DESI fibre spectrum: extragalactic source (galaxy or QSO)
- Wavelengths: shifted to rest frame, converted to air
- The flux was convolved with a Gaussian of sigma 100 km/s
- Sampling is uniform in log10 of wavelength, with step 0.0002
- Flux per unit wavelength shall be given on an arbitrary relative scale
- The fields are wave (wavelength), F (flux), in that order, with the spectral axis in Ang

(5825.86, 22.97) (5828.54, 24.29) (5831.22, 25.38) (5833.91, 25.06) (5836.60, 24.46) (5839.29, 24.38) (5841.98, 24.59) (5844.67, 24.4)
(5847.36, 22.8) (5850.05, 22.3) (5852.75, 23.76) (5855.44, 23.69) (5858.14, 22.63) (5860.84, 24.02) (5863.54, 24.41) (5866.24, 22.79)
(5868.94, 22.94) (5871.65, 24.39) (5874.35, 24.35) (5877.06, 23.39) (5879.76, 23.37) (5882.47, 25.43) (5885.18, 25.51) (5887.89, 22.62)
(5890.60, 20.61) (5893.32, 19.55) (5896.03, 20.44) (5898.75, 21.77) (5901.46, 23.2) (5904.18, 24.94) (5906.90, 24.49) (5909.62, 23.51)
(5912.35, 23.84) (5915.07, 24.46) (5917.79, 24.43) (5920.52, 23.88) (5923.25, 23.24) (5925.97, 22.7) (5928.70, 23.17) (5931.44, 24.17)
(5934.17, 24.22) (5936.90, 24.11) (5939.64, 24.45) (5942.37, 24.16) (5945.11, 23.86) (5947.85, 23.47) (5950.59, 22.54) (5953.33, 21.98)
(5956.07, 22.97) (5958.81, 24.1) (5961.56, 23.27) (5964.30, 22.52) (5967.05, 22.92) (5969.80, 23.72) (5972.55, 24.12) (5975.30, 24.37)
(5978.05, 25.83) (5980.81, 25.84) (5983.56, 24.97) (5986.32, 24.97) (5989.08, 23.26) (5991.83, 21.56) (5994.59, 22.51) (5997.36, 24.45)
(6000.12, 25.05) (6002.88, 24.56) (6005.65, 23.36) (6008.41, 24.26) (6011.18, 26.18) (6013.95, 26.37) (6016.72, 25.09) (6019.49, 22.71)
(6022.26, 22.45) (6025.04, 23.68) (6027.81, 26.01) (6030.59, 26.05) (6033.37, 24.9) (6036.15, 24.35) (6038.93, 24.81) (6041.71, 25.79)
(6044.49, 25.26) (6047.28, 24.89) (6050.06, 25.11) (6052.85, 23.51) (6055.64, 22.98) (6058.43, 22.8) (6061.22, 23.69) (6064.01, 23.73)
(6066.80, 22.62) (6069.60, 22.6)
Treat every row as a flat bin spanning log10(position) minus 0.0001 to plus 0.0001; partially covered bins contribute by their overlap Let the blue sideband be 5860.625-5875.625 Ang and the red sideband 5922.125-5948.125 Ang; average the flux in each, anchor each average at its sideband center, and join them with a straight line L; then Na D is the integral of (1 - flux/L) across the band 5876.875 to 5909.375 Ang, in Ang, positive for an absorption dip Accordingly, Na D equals 1.2 Ang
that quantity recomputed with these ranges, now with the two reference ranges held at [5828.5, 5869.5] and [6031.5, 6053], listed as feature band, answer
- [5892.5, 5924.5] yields 1.31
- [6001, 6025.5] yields 0.43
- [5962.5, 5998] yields 0.99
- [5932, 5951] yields 0.37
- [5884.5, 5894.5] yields 0.92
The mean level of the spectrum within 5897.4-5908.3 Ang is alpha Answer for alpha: 23.6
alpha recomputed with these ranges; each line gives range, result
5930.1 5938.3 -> 24.2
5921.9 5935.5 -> 23.5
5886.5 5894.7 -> 20.9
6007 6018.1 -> 25.5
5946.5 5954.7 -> 22.7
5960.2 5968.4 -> 22.9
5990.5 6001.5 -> 23.4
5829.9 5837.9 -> 24.9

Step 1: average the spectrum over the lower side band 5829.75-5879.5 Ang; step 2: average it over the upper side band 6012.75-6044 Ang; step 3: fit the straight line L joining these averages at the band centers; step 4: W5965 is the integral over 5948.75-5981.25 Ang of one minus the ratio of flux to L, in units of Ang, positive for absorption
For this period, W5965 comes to 1.1 Ang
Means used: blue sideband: 23.9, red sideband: 24.8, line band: 23.6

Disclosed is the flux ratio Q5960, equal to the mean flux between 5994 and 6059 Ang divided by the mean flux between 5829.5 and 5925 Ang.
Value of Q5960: 1.04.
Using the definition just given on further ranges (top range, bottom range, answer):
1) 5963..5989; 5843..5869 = 1.04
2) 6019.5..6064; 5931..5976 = 1.03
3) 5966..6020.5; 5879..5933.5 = 1.05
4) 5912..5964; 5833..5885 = 0.99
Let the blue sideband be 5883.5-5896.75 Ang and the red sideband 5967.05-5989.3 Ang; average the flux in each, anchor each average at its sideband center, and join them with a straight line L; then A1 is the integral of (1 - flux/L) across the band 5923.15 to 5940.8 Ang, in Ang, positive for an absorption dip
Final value -0.4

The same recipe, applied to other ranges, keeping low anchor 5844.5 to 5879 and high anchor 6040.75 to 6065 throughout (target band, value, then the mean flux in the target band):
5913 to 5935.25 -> -0.1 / 23.8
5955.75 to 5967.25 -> 0.3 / 23.2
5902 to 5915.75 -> -0.3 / 24.2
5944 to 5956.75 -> 0.5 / 22.9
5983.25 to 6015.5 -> -0.4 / 24.3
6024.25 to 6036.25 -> -0.5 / 25.1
